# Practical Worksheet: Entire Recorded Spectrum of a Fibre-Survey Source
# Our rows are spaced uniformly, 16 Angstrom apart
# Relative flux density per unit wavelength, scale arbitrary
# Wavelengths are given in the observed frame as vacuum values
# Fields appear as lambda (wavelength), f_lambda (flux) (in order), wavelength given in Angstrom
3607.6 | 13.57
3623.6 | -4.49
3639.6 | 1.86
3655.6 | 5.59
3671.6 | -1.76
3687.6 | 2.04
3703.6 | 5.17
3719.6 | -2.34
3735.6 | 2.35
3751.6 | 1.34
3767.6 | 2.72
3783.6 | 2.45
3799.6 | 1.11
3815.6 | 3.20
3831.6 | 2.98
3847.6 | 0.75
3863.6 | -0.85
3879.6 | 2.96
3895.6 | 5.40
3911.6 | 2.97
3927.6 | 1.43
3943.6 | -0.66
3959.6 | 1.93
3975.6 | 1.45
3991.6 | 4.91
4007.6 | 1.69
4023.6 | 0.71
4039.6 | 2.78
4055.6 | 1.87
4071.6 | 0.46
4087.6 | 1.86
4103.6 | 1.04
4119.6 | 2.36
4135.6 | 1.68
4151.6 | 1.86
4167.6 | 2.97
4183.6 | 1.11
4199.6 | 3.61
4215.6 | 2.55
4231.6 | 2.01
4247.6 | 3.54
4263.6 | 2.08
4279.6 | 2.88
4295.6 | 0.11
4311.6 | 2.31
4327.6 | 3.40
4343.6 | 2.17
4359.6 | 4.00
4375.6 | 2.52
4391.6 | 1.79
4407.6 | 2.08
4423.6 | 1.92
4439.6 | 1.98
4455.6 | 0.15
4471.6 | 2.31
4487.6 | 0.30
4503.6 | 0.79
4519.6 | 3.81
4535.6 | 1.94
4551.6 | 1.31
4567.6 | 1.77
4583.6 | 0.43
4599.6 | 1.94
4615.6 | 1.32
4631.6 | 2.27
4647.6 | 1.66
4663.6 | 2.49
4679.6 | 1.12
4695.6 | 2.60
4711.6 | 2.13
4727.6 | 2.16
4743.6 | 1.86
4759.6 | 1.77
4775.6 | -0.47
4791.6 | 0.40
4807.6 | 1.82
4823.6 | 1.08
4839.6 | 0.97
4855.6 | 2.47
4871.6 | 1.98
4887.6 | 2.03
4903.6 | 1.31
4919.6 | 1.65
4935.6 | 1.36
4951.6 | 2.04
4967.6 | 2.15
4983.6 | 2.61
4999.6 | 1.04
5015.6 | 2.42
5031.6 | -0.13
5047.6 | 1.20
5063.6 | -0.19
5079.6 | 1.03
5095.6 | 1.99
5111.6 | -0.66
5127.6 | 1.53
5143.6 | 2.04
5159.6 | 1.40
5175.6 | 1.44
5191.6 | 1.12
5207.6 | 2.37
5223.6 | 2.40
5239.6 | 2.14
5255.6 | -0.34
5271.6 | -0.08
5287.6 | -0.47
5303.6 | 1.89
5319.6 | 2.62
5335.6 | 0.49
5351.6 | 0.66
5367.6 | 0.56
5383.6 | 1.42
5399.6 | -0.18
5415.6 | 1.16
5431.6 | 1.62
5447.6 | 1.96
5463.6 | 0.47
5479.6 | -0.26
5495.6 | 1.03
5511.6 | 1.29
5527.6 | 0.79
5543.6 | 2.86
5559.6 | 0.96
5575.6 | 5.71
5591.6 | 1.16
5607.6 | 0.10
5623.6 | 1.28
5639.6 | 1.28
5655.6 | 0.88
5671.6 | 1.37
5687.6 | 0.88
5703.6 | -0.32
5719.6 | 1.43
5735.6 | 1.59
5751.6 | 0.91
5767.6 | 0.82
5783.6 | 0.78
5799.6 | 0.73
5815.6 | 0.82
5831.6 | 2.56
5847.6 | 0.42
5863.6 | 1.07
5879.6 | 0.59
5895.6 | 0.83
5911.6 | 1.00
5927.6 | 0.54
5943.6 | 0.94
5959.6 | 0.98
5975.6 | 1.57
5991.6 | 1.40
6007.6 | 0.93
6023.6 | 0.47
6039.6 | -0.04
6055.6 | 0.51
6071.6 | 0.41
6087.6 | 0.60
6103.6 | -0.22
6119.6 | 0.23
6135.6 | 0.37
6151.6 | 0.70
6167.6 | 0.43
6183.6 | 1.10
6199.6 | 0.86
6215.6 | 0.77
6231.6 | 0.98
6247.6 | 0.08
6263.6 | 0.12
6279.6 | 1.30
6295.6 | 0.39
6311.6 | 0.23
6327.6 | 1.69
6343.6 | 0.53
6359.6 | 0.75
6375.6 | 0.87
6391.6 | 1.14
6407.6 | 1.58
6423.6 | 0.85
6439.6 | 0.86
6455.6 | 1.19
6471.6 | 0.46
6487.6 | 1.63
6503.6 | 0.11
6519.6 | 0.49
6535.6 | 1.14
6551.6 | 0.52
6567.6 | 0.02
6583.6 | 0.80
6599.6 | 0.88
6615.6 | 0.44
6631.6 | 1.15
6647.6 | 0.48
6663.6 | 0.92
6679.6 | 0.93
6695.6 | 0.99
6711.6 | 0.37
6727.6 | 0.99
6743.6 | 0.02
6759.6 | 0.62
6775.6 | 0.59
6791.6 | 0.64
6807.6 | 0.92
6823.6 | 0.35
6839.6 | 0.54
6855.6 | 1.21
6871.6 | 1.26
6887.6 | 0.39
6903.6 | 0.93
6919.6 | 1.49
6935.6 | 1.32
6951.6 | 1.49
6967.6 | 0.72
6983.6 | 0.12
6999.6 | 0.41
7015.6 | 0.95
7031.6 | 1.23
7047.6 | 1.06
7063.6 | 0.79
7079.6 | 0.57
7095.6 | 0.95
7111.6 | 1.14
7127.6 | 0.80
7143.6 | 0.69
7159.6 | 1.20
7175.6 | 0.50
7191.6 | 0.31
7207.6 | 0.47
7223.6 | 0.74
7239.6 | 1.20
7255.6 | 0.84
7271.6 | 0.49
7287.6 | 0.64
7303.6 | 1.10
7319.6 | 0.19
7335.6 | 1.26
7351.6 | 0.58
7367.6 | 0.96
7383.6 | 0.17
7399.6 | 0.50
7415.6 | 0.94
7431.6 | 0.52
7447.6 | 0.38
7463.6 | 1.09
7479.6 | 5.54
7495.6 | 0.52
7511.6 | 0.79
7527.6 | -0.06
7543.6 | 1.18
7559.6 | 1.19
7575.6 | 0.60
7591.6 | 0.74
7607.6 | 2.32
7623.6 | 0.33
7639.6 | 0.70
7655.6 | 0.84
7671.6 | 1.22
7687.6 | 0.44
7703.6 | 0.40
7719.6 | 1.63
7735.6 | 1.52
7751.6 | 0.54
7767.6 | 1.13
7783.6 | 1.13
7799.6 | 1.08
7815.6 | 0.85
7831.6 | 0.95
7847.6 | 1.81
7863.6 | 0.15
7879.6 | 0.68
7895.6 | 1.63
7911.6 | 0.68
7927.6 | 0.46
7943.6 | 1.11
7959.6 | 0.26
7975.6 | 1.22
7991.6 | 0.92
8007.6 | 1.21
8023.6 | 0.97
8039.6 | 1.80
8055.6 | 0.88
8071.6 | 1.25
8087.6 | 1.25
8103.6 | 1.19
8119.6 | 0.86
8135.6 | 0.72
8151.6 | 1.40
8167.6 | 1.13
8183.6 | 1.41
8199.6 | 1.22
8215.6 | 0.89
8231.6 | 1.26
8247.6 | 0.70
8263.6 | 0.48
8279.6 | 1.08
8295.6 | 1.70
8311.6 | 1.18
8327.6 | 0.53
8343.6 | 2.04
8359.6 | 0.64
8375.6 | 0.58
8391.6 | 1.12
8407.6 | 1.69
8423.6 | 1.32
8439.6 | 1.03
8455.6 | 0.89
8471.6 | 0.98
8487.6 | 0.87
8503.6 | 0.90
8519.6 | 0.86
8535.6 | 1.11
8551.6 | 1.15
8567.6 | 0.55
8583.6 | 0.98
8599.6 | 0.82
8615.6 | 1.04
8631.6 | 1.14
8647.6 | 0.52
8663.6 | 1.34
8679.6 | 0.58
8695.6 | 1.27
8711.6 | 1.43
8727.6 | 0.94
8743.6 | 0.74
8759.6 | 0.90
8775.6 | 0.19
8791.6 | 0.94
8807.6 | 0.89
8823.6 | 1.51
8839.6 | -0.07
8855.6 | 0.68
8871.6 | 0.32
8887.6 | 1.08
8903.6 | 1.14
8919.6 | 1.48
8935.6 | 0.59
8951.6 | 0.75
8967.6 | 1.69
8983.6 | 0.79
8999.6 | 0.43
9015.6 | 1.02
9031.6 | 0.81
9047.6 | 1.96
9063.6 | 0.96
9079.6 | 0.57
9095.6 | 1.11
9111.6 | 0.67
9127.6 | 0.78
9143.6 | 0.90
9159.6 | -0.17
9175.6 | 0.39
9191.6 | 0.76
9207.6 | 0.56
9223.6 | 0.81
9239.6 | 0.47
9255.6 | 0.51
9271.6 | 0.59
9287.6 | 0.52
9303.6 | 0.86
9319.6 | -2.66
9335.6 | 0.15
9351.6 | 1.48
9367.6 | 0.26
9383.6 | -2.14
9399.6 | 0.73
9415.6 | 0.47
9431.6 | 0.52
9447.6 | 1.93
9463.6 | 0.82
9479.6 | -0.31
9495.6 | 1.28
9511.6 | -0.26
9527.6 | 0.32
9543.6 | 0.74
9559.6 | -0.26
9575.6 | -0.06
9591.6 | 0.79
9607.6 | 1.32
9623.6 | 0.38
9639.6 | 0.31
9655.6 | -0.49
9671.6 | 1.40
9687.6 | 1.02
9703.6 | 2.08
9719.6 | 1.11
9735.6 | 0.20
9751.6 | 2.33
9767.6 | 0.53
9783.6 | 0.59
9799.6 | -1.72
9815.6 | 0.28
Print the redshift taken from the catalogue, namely 1.01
